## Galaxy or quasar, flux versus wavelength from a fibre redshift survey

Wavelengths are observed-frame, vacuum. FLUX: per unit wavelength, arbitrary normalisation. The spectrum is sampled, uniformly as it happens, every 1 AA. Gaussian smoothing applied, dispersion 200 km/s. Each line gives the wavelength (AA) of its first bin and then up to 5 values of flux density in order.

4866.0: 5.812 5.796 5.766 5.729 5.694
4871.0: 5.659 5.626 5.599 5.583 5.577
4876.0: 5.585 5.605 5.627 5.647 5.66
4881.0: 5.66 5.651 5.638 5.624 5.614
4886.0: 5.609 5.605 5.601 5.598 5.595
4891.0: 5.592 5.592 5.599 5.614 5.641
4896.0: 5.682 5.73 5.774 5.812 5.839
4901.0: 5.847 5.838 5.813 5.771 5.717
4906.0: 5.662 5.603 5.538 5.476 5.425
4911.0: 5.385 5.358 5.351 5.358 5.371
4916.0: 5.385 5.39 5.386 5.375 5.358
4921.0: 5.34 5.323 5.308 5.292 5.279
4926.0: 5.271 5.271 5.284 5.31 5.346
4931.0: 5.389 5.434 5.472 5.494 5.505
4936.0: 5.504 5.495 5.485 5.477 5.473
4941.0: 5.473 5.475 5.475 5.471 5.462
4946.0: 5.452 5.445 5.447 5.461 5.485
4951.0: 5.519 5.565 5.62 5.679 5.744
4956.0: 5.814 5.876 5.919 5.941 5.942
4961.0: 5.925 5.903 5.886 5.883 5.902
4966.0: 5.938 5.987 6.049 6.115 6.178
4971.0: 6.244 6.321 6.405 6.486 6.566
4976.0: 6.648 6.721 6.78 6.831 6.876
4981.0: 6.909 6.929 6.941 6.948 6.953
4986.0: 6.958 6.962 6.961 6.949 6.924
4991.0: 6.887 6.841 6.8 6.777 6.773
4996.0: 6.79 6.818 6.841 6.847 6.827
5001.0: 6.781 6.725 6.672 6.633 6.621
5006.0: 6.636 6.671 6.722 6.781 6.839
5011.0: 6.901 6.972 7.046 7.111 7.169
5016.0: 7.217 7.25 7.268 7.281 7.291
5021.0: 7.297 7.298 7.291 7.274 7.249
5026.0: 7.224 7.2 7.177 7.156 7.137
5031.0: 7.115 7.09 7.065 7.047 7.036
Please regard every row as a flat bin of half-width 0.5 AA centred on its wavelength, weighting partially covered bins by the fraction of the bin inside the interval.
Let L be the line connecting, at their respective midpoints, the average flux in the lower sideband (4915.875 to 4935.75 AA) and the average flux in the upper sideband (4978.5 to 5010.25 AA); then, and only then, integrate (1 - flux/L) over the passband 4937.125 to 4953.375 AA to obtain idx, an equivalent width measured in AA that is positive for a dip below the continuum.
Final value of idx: 0.8 AA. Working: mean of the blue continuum 5.36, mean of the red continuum 6.83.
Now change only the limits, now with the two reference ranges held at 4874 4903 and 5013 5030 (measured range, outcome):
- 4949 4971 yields 2.2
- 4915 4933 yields 2.2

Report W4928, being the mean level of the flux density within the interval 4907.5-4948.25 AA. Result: 5.4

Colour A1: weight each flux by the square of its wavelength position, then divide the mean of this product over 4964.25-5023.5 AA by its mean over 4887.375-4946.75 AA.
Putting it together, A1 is 1.3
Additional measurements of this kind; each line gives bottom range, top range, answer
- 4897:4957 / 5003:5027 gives 1.33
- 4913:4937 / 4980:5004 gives 1.31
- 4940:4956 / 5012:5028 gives 1.35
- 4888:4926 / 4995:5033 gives 1.32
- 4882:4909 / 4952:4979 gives 1.11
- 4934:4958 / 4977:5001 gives 1.26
